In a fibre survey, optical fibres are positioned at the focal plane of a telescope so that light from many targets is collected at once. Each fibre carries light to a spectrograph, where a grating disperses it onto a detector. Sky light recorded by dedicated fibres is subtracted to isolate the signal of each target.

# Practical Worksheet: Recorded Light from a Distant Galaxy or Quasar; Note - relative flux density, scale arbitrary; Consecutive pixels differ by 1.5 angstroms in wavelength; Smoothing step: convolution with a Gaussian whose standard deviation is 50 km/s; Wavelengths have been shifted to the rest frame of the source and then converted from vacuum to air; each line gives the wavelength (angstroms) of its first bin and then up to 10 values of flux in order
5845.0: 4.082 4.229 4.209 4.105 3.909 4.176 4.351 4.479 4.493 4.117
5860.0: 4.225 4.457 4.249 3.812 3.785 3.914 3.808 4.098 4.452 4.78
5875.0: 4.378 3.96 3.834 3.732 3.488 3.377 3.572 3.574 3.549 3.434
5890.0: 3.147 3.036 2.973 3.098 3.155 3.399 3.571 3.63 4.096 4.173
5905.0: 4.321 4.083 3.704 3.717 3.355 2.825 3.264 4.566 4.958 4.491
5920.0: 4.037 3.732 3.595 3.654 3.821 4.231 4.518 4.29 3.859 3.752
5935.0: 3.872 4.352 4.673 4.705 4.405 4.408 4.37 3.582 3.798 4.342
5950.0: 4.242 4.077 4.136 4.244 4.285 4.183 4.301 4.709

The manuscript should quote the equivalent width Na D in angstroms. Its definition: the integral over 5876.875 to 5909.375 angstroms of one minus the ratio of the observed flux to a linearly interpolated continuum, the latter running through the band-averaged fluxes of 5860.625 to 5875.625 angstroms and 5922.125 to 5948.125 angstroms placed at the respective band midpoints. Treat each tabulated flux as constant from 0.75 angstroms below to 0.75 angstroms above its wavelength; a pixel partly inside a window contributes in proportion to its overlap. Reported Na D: 4.5 angstroms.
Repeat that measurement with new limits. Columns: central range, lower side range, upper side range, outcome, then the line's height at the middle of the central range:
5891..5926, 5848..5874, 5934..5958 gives 4.04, 4.21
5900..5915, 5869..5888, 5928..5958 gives 1.11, 4.03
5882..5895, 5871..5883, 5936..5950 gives 2.41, 4.06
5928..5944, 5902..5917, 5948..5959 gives -0.83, 4.07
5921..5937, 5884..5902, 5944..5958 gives -0.58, 3.83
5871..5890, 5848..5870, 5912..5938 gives 1.30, 4.1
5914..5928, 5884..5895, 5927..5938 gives -0.55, 3.93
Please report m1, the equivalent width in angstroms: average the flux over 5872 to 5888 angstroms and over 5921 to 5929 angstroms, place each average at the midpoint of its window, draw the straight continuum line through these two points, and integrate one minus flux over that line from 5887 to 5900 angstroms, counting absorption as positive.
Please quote 2.03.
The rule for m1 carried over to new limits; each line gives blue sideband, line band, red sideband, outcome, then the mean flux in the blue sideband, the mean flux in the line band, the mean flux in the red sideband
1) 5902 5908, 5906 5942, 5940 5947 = 1.1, 4.12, 4.02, 4.17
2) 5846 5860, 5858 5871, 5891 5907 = 0.1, 4.23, 4.05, 3.6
